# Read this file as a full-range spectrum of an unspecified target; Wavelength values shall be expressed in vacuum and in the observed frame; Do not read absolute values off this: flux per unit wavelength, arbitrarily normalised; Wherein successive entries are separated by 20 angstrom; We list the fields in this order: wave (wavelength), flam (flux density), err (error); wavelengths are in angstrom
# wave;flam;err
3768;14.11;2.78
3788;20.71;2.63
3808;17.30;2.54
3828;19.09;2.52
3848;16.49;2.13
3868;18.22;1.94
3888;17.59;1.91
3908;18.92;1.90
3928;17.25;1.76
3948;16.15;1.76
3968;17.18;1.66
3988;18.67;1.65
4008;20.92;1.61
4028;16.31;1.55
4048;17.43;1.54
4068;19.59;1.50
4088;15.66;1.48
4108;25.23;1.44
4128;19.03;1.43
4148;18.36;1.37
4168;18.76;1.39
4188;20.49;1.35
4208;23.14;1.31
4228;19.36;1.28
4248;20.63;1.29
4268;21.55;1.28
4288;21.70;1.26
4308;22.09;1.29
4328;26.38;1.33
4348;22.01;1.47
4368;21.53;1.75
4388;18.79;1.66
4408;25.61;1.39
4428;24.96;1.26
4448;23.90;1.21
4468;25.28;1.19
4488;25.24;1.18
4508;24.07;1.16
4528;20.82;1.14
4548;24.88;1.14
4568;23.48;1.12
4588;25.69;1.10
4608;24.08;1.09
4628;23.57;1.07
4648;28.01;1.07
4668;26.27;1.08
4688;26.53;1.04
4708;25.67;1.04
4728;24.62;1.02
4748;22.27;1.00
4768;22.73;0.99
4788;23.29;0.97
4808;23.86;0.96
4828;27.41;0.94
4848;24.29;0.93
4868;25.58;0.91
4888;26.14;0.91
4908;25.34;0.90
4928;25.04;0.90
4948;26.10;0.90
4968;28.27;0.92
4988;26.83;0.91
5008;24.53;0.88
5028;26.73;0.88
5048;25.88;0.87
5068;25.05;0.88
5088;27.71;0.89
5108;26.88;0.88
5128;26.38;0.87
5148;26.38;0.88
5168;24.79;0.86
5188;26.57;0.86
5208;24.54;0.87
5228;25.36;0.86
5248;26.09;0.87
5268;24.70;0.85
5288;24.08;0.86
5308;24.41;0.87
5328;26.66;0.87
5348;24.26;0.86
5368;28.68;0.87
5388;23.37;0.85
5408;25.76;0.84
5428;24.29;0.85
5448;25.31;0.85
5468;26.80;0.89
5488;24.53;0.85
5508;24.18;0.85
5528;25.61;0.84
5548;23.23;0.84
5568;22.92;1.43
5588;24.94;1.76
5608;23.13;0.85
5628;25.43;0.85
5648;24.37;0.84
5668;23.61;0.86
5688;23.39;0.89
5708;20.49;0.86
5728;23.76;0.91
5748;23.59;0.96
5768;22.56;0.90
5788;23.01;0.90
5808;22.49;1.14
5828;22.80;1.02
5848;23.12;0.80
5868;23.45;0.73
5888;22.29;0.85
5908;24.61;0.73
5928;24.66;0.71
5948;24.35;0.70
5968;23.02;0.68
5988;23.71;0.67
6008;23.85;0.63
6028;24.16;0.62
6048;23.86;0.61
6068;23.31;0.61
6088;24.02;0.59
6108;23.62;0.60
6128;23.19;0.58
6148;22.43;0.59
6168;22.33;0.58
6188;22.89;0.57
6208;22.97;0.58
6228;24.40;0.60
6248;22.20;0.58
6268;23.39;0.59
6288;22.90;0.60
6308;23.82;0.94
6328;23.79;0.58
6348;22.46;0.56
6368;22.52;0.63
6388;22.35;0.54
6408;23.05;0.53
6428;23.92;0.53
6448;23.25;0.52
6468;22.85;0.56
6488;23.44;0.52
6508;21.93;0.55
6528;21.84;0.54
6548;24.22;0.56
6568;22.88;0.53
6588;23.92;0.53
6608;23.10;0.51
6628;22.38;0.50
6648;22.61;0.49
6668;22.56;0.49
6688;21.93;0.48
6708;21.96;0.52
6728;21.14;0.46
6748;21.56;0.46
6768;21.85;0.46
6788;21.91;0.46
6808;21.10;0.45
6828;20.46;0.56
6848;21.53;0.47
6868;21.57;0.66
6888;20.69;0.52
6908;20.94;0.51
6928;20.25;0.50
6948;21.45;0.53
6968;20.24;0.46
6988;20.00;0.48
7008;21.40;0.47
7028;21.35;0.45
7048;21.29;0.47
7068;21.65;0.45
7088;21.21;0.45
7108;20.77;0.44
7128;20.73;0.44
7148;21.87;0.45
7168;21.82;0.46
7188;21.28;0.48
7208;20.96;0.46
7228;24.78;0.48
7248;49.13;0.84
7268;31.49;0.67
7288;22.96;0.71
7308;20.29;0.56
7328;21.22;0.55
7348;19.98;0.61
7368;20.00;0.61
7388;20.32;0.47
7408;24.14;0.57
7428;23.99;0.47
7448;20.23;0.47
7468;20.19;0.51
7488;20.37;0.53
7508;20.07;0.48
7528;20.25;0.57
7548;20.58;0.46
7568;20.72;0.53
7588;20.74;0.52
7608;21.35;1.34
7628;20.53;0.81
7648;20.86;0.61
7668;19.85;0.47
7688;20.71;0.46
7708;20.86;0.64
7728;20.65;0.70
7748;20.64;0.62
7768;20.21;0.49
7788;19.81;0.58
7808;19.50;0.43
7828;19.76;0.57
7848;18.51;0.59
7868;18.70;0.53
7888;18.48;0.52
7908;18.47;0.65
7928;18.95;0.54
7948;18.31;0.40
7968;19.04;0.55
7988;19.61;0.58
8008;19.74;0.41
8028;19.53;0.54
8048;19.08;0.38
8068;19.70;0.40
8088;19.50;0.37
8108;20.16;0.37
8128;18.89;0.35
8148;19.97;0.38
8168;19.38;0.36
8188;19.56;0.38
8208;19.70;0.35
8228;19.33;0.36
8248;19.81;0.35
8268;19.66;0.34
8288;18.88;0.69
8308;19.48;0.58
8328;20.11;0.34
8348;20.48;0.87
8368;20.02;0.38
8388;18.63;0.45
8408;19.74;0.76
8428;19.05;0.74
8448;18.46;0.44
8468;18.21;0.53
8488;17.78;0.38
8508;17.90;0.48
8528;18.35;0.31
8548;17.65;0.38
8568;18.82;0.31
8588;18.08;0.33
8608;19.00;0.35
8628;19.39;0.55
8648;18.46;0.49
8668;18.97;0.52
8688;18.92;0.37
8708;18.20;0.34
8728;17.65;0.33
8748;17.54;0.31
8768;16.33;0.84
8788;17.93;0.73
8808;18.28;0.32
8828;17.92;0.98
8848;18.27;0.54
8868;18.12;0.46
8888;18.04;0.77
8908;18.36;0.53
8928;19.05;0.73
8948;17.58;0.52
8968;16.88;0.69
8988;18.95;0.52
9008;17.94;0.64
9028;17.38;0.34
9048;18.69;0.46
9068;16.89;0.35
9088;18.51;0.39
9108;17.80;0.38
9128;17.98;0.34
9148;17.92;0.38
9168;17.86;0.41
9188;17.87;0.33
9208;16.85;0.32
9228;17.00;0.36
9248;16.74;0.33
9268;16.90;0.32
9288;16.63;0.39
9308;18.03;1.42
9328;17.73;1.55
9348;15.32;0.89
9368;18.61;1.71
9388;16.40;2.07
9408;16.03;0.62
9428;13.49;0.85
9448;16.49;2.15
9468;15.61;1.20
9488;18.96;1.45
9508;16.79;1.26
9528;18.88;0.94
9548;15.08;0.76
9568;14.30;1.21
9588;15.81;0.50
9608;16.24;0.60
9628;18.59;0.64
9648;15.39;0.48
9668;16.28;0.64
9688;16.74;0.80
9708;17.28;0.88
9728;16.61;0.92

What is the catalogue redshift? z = 0.10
